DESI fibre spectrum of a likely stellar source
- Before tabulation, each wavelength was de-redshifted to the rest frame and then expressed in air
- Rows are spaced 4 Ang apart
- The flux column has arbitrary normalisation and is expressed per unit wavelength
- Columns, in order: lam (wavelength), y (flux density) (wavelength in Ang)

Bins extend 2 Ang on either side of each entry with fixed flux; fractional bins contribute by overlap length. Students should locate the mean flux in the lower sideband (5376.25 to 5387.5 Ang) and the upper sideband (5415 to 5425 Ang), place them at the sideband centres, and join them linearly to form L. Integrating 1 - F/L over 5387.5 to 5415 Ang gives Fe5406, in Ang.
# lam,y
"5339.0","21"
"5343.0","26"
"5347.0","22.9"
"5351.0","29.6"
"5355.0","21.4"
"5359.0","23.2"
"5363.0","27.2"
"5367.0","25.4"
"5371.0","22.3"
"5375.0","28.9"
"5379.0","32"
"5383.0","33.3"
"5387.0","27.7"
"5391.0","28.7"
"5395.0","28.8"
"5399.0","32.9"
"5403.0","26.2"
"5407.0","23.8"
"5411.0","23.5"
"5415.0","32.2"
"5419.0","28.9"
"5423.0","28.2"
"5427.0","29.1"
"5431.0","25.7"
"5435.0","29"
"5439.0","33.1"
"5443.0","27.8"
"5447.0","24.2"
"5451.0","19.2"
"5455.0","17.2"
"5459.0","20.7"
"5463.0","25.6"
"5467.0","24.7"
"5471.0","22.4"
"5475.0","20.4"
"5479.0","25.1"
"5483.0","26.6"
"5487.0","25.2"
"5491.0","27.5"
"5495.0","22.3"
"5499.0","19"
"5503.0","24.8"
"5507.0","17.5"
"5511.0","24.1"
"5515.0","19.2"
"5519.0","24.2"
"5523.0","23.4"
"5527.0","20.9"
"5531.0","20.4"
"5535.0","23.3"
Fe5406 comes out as 2.4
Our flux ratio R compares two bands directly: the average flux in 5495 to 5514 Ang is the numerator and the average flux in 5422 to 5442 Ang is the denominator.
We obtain 0.7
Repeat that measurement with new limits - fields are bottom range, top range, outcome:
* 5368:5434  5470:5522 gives 0.81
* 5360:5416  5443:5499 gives 0.83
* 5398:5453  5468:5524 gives 0.84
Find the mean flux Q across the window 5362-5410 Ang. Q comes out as 28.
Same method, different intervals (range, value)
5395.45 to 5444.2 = 28.4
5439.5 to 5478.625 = 23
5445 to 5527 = 22.6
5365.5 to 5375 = 24.8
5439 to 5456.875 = 23.4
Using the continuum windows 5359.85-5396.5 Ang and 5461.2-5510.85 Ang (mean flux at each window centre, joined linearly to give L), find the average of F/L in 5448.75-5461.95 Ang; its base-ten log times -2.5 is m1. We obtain 0.25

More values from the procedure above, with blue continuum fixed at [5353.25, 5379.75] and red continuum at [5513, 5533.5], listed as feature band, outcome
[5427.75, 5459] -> -0.06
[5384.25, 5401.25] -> -0.19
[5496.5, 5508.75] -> 0.08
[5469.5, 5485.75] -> -0.04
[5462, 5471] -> -0.07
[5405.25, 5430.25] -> -0.14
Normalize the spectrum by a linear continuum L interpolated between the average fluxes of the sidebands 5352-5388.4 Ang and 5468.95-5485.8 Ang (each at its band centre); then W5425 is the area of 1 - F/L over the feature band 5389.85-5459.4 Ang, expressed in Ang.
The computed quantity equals -3.9 Ang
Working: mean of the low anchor 26.9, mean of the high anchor 23.7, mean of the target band 26.7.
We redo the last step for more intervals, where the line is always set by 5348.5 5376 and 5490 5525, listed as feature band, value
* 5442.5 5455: 0.70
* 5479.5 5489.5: -1.36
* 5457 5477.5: 0.27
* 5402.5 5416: -0.96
